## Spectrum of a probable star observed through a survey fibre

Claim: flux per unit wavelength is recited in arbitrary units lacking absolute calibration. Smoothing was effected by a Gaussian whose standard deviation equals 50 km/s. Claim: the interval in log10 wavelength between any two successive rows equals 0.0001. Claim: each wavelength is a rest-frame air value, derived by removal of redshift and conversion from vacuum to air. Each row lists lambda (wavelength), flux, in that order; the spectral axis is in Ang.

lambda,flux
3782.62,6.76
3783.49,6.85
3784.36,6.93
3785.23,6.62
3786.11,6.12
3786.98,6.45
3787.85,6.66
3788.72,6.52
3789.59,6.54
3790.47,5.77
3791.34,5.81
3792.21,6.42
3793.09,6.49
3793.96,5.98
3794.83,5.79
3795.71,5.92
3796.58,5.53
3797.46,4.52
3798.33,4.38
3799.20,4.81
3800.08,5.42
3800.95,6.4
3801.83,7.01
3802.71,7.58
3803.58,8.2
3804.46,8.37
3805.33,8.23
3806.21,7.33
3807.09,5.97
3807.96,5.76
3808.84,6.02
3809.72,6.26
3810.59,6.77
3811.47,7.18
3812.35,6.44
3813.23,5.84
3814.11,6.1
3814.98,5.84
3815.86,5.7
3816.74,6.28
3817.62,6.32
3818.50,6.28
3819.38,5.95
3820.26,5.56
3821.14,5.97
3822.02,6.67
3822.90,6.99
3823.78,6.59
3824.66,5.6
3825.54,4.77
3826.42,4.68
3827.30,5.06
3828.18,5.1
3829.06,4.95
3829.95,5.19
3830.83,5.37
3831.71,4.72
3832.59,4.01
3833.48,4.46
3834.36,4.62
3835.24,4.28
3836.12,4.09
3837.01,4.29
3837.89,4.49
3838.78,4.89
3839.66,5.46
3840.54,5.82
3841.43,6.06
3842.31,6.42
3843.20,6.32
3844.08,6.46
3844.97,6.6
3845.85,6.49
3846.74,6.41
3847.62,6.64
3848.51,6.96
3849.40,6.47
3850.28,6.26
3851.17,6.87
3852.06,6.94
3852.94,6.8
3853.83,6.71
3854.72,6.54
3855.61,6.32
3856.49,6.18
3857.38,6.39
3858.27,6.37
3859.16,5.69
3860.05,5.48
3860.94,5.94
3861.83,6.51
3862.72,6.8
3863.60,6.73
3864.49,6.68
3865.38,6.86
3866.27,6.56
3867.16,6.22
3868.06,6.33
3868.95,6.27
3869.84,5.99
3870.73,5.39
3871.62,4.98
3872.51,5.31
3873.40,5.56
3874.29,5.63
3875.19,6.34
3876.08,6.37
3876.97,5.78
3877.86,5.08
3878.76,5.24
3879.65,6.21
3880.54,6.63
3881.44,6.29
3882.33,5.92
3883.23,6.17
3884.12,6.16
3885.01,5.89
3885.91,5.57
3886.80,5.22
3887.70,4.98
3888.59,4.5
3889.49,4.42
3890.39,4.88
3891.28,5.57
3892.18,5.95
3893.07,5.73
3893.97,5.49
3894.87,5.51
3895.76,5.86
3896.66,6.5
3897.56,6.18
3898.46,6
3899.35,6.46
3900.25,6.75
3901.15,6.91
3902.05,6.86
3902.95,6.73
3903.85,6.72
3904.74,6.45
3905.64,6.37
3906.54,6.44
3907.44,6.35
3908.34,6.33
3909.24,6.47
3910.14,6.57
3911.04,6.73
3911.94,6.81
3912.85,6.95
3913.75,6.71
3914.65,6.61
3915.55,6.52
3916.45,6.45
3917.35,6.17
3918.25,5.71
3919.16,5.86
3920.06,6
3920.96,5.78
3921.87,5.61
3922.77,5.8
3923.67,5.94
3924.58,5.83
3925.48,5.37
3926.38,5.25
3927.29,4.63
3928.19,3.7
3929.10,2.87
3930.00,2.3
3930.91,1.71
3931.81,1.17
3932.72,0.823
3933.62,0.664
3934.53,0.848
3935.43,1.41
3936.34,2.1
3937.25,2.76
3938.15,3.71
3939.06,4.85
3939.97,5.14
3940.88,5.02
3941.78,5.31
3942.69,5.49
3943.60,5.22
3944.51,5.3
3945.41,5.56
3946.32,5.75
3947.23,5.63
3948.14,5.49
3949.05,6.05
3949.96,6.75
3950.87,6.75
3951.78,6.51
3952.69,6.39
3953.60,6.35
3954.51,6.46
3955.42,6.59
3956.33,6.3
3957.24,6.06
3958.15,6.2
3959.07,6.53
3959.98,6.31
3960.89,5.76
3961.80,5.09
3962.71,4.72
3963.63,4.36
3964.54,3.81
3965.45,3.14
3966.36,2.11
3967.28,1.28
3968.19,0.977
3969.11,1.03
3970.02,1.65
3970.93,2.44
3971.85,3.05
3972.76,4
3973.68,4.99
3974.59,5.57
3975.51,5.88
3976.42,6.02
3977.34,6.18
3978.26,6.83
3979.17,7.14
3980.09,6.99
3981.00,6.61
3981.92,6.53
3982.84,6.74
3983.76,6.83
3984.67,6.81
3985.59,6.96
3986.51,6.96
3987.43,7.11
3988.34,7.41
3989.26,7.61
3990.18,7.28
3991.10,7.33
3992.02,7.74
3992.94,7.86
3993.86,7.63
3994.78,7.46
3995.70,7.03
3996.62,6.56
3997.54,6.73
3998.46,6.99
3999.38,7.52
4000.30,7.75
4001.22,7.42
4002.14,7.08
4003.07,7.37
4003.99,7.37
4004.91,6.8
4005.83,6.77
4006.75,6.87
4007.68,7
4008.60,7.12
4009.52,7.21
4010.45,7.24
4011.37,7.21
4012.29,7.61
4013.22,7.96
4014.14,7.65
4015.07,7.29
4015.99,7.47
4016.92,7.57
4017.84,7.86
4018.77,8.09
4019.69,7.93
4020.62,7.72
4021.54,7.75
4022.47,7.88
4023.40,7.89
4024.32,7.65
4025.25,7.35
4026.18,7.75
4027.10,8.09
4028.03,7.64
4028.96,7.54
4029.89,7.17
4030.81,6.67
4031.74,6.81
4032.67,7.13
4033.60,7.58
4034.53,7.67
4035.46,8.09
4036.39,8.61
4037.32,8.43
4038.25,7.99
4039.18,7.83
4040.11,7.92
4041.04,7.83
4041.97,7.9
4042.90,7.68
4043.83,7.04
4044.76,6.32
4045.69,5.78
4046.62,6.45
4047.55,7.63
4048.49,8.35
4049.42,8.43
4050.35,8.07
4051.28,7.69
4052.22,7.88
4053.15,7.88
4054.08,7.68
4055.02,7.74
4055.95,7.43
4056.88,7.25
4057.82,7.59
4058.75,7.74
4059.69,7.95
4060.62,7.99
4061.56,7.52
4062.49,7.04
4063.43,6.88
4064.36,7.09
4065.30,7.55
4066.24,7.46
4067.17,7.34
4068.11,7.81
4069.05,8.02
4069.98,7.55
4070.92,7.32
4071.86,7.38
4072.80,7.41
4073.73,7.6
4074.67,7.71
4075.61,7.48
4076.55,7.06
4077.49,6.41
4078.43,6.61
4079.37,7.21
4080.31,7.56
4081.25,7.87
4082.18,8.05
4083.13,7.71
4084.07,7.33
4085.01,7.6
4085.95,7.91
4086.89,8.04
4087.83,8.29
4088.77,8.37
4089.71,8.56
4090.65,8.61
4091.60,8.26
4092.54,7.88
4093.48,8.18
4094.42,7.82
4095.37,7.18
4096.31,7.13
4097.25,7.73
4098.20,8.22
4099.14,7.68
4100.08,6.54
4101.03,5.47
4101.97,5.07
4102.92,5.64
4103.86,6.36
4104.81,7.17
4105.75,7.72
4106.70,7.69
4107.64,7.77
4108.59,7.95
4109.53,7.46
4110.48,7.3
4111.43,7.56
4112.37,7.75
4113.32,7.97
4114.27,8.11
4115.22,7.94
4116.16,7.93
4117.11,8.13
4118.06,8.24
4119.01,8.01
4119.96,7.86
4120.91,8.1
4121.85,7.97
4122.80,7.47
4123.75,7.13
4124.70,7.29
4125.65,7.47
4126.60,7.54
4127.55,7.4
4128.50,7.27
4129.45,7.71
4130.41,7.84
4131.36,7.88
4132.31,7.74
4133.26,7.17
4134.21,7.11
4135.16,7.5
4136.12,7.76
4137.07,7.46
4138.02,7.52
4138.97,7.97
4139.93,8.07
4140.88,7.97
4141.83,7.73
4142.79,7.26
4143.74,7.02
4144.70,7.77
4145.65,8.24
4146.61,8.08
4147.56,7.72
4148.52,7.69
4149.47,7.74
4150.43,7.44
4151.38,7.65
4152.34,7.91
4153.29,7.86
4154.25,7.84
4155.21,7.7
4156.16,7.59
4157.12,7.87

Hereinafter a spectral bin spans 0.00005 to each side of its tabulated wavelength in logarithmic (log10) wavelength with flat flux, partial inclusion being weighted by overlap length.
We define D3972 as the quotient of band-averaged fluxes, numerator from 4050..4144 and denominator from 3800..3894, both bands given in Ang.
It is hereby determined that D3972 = 1.27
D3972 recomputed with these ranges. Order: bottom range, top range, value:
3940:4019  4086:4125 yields 1.24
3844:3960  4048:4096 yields 1.35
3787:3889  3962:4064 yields 1.14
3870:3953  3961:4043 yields 1.23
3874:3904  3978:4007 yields 1.21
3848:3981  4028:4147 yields 1.39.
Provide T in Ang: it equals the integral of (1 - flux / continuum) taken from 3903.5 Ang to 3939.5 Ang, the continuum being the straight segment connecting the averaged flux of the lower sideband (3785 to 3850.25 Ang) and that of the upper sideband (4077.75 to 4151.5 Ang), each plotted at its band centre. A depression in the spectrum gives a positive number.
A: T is 9.0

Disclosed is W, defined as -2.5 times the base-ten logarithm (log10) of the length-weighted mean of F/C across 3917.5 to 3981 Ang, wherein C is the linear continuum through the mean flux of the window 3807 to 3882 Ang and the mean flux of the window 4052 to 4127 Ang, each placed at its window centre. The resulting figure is 0.38 mag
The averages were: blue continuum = 5.92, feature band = 4.67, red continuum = 7.55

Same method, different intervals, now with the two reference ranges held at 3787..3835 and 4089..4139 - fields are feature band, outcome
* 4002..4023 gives -0.06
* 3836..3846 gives 0.09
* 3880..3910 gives 0.07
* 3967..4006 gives 0.12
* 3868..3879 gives 0.11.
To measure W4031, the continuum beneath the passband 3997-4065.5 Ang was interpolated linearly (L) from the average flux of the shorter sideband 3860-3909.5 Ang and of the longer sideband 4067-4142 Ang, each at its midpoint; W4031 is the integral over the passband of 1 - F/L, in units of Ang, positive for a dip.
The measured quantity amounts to -4.42 Ang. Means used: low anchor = 6.01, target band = 7.51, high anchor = 7.57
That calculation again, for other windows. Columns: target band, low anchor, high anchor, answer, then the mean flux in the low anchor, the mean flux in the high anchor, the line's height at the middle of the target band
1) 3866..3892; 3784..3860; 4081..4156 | 2.6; 6.02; 7.63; 6.33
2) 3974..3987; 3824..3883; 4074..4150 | 0.3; 5.84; 7.58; 6.69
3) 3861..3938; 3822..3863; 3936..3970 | -1.8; 5.79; 4.91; 5.34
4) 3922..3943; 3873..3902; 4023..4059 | 9.0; 5.82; 7.59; 6.34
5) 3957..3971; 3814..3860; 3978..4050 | 6.2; 5.8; 7.39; 6.94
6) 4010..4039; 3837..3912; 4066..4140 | -2.5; 6.1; 7.56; 7.06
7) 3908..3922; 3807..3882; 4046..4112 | 0.1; 5.92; 7.51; 6.4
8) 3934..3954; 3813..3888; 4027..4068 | 5.3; 5.87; 7.55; 6.67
